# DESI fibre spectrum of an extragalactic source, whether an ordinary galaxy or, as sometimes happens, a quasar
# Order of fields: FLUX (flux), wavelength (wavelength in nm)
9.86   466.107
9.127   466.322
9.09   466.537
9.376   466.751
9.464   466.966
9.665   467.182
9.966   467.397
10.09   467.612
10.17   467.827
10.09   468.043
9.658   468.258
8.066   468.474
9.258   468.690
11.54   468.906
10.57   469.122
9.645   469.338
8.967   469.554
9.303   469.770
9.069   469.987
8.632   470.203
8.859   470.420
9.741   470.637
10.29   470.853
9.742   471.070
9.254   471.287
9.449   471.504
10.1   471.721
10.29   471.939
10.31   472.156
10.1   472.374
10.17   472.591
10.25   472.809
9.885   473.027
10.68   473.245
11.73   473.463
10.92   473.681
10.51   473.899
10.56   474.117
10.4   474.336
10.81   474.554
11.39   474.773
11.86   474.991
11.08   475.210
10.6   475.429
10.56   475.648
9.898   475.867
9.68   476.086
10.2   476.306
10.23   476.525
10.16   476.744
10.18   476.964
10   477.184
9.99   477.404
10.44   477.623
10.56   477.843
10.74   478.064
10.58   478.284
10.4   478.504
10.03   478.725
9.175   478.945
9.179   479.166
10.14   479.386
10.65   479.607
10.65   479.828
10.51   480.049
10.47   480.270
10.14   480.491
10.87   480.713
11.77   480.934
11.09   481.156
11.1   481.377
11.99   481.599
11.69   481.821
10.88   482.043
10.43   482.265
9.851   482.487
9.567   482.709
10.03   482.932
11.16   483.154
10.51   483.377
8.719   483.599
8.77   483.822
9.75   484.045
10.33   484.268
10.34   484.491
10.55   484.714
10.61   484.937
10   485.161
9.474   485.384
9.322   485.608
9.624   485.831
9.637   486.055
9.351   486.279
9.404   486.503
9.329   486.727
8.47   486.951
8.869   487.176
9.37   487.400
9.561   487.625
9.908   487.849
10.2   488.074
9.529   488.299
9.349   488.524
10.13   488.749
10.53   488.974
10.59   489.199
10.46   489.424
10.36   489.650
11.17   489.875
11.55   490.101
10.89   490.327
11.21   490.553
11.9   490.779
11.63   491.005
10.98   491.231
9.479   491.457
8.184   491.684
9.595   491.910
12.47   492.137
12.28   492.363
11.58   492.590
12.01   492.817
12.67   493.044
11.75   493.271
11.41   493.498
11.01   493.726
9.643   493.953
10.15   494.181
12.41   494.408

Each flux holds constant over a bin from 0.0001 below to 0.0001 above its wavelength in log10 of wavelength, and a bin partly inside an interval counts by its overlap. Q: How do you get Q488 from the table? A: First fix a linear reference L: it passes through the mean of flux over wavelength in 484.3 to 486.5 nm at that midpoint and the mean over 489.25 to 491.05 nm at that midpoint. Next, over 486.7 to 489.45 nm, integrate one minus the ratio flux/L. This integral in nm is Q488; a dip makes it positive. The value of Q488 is 0.23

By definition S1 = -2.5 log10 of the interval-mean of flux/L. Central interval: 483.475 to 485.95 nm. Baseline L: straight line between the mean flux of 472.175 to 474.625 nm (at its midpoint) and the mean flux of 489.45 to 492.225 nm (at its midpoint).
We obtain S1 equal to 0.10 mag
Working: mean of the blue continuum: 10.5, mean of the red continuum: 10.8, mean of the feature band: 9.78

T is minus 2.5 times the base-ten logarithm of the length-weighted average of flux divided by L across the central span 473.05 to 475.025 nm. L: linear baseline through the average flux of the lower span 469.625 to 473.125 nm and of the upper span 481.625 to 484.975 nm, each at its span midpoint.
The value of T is -0.11 mag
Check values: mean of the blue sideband 9.71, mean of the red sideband 10.2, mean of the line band 10.9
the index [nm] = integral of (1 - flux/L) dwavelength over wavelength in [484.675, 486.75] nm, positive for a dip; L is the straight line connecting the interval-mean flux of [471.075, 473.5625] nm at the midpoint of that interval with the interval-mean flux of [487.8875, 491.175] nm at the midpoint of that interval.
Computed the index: 0.165 nm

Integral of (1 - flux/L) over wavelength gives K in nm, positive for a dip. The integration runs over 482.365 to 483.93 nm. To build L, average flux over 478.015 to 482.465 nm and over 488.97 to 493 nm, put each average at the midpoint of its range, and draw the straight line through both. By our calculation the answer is 0.132 nm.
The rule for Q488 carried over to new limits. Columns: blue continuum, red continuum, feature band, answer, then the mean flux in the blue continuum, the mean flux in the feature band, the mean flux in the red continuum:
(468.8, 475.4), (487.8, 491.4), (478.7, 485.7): 0.100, 10.2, 10.3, 10.6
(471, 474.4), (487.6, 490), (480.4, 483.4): -0.169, 10.3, 10.8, 10.2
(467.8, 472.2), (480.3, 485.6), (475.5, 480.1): -0.041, 9.65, 10.2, 10.4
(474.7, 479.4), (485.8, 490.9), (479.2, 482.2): -0.185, 10.3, 10.9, 10.1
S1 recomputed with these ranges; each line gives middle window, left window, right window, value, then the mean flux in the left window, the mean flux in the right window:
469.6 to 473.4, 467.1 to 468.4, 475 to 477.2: 0.03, 9.9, 10.3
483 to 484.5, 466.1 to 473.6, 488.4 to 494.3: 0.06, 9.79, 10.9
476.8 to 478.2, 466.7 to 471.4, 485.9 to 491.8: -0.05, 9.61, 10.1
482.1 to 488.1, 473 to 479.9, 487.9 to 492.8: 0.09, 10.4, 10.7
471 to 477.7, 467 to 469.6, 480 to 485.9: -0.04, 9.82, 10.4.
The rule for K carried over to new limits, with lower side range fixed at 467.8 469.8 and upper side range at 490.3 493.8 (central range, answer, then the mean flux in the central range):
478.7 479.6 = 0.058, 9.72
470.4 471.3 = 0.016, 9.69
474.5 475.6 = -0.110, 11.1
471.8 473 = -0.029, 10.2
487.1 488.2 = 0.133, 9.61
